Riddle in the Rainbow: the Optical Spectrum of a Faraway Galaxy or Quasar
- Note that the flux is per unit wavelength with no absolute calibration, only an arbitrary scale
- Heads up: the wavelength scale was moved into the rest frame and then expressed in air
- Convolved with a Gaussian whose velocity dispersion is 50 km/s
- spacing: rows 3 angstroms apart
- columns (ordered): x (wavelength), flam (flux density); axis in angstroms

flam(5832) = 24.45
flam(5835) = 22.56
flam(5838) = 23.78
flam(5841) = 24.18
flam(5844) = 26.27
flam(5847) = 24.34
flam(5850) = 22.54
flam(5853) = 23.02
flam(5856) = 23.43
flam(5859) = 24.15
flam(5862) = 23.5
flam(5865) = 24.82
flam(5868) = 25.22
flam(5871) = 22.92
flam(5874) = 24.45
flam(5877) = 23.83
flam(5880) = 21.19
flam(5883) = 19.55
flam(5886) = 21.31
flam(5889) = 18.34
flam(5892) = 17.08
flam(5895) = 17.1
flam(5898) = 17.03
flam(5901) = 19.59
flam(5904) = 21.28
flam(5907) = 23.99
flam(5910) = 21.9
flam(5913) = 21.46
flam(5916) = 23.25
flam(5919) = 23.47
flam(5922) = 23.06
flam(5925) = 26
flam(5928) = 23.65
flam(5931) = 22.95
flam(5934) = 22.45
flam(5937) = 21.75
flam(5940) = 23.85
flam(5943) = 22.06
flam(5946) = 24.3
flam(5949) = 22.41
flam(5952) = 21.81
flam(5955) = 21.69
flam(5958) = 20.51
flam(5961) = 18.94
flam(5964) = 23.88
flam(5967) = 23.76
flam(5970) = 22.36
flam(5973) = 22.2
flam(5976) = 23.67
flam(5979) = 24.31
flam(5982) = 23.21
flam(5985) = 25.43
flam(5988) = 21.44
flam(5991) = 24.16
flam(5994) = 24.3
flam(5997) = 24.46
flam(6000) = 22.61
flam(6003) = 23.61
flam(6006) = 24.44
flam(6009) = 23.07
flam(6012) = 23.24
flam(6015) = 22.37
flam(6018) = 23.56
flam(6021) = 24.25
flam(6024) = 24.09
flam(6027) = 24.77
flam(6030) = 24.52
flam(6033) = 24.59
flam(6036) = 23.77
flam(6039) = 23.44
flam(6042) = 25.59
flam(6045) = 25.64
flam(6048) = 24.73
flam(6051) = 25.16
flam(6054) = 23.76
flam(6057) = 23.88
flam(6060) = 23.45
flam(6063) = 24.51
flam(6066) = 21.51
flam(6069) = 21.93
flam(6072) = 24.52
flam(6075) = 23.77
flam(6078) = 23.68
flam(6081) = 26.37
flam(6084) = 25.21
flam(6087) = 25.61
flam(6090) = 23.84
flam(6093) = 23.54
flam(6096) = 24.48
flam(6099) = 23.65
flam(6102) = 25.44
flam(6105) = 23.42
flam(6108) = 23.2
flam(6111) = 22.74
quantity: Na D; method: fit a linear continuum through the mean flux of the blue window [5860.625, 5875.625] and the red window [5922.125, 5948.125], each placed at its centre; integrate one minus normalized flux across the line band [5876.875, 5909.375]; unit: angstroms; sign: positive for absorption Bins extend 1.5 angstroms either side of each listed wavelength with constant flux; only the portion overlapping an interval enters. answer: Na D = 5.4 angstroms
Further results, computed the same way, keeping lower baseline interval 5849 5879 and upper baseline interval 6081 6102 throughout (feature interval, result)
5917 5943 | 0.75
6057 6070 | 0.79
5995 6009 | 0.32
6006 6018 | 0.56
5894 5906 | 2.44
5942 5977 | 2.66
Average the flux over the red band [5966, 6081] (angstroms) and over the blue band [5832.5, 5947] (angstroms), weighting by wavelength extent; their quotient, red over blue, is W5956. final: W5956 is 1.1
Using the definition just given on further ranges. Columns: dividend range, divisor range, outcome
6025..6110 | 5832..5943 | 1.08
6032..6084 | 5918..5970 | 1.06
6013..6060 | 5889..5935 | 1.13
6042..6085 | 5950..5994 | 1.06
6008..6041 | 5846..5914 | 1.09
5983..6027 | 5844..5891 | 1.03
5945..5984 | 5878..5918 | 1.11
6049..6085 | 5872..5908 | 1.18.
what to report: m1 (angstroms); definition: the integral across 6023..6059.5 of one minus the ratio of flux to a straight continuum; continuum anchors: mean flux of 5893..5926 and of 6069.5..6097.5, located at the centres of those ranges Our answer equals -1.1 angstroms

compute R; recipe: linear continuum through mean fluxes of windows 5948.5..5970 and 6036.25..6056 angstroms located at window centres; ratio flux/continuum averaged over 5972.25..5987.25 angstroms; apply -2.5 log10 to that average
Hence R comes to -0.06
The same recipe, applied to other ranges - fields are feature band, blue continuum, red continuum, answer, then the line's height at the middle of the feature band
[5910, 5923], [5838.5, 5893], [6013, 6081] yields 0.02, 23.2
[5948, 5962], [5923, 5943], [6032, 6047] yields 0.12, 23.6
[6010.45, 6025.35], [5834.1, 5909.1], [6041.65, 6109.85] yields 0.01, 23.6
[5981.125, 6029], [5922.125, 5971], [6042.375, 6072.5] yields -0.02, 23.3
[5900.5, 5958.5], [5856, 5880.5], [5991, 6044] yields 0.06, 23.9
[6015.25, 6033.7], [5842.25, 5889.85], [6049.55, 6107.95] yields -0.01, 23.8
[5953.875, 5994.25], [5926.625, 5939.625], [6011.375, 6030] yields 0.02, 23.3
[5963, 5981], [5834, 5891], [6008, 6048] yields 0.02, 23.8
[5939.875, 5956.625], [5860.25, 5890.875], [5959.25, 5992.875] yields 0.01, 22.9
